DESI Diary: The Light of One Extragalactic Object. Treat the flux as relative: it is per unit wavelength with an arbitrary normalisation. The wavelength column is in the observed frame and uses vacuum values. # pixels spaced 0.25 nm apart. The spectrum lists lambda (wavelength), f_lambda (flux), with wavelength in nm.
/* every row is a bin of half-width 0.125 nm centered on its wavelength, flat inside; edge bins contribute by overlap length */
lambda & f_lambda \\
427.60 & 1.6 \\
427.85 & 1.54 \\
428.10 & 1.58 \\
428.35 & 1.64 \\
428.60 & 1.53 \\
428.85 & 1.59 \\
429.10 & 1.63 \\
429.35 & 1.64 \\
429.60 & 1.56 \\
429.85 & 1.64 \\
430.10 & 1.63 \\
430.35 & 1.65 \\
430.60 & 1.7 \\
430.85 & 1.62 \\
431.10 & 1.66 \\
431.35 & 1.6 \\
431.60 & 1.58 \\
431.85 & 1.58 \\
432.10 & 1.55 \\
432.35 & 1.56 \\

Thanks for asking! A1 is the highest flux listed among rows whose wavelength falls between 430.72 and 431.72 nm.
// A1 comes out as 1.66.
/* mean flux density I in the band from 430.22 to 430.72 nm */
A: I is 1.67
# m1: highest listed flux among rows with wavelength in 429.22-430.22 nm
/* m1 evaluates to 1.64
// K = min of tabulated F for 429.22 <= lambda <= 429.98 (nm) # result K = 1.56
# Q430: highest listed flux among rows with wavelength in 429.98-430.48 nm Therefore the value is 1.65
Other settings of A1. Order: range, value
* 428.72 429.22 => 1.63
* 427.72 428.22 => 1.58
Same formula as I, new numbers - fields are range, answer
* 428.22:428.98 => 1.59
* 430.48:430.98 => 1.66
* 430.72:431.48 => 1.63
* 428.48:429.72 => 1.59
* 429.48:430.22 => 1.61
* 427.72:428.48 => 1.59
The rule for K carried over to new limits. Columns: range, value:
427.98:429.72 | 1.53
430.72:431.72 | 1.58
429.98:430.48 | 1.63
